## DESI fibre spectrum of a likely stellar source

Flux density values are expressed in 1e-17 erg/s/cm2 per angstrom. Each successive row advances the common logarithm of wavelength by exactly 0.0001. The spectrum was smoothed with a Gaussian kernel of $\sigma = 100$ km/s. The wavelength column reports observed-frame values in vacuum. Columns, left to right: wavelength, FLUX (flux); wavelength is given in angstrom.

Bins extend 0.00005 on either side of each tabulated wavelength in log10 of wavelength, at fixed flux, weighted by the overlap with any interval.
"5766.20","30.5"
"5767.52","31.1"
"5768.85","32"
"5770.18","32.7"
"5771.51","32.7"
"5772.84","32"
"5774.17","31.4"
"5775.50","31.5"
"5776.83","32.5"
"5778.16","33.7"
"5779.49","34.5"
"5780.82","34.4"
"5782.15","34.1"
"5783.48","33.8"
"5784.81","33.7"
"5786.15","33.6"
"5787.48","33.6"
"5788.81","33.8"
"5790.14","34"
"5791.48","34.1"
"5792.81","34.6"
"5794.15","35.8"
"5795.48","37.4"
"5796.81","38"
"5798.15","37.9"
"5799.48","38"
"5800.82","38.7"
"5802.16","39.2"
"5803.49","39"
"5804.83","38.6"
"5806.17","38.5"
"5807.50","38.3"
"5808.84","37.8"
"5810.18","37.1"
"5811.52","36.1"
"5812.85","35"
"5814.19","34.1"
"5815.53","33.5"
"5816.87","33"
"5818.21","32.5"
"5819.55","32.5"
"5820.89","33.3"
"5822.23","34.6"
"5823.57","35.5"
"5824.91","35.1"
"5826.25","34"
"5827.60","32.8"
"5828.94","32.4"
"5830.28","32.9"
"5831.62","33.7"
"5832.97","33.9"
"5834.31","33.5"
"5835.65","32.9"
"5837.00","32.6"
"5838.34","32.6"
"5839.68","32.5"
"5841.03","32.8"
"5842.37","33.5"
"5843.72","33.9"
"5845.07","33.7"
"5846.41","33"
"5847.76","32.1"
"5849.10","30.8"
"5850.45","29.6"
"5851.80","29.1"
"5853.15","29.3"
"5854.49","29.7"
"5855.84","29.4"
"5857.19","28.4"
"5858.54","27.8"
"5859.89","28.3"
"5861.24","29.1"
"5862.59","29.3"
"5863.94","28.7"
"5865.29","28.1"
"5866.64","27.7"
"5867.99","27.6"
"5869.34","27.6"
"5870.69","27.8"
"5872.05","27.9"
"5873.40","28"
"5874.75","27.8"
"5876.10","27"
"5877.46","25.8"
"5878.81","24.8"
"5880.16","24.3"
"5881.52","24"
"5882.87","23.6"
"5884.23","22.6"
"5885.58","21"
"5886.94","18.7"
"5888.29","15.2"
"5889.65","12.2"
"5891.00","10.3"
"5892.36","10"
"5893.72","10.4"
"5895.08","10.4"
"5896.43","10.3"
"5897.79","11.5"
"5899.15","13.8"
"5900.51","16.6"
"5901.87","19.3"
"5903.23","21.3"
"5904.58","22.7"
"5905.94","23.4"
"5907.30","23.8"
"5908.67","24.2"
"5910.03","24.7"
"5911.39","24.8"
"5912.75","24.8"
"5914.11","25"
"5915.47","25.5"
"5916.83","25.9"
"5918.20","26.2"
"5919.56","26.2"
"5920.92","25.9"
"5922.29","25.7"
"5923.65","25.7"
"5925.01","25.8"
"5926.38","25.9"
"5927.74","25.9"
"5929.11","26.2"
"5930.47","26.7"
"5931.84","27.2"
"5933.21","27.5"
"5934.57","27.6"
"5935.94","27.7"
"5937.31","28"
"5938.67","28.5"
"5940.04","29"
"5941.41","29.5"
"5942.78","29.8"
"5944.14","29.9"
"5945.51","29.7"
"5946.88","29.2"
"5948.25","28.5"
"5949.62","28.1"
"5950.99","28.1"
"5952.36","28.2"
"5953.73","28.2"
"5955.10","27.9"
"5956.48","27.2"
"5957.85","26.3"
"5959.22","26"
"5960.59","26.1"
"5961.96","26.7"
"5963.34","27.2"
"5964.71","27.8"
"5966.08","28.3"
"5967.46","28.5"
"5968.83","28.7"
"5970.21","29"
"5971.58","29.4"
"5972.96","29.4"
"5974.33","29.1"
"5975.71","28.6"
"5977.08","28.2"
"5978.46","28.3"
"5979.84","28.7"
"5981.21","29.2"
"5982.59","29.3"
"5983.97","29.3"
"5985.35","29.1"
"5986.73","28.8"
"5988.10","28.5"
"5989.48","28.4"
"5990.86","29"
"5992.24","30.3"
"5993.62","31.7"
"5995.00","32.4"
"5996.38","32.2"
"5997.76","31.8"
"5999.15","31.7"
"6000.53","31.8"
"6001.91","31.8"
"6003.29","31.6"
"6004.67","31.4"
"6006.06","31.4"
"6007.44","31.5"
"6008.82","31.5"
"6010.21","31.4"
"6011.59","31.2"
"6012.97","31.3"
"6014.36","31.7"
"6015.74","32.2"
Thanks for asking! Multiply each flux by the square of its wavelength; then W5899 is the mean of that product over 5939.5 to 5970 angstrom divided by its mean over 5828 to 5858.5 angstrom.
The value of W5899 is 0.9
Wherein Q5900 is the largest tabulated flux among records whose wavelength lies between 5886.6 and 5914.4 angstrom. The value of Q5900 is 25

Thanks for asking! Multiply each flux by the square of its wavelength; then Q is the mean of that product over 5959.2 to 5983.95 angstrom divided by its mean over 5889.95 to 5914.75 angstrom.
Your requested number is 1.6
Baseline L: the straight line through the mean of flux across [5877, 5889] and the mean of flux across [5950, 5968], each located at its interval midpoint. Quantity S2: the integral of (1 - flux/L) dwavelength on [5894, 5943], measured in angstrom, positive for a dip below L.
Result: 1.9 angstrom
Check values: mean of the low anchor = 22.1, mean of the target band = 23.8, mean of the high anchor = 27.4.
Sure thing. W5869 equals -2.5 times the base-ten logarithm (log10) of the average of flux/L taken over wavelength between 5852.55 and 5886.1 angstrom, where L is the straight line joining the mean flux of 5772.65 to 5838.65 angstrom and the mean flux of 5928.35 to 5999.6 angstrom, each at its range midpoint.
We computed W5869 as 0.19 mag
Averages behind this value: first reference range 34.8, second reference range 28.7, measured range 27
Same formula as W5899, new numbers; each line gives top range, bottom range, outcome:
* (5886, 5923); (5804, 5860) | 0.61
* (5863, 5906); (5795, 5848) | 0.61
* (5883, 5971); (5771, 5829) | 0.72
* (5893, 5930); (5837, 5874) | 0.75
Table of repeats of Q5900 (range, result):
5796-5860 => 39.2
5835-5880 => 33.9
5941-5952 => 29.9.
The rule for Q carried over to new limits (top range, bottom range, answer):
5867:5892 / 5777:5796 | 0.69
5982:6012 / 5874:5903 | 1.76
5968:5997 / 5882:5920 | 1.55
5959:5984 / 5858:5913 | 1.32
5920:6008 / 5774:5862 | 0.89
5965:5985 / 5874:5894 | 1.48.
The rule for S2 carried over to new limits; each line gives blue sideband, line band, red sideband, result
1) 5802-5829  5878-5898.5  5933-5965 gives 9.6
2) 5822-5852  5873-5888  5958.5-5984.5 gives 3.6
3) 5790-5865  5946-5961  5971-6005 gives 1.5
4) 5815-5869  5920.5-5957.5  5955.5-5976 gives 1.3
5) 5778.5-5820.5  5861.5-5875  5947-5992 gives 1.9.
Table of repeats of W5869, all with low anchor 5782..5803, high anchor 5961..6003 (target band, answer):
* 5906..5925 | 0.25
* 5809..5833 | 0.02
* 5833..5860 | 0.08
